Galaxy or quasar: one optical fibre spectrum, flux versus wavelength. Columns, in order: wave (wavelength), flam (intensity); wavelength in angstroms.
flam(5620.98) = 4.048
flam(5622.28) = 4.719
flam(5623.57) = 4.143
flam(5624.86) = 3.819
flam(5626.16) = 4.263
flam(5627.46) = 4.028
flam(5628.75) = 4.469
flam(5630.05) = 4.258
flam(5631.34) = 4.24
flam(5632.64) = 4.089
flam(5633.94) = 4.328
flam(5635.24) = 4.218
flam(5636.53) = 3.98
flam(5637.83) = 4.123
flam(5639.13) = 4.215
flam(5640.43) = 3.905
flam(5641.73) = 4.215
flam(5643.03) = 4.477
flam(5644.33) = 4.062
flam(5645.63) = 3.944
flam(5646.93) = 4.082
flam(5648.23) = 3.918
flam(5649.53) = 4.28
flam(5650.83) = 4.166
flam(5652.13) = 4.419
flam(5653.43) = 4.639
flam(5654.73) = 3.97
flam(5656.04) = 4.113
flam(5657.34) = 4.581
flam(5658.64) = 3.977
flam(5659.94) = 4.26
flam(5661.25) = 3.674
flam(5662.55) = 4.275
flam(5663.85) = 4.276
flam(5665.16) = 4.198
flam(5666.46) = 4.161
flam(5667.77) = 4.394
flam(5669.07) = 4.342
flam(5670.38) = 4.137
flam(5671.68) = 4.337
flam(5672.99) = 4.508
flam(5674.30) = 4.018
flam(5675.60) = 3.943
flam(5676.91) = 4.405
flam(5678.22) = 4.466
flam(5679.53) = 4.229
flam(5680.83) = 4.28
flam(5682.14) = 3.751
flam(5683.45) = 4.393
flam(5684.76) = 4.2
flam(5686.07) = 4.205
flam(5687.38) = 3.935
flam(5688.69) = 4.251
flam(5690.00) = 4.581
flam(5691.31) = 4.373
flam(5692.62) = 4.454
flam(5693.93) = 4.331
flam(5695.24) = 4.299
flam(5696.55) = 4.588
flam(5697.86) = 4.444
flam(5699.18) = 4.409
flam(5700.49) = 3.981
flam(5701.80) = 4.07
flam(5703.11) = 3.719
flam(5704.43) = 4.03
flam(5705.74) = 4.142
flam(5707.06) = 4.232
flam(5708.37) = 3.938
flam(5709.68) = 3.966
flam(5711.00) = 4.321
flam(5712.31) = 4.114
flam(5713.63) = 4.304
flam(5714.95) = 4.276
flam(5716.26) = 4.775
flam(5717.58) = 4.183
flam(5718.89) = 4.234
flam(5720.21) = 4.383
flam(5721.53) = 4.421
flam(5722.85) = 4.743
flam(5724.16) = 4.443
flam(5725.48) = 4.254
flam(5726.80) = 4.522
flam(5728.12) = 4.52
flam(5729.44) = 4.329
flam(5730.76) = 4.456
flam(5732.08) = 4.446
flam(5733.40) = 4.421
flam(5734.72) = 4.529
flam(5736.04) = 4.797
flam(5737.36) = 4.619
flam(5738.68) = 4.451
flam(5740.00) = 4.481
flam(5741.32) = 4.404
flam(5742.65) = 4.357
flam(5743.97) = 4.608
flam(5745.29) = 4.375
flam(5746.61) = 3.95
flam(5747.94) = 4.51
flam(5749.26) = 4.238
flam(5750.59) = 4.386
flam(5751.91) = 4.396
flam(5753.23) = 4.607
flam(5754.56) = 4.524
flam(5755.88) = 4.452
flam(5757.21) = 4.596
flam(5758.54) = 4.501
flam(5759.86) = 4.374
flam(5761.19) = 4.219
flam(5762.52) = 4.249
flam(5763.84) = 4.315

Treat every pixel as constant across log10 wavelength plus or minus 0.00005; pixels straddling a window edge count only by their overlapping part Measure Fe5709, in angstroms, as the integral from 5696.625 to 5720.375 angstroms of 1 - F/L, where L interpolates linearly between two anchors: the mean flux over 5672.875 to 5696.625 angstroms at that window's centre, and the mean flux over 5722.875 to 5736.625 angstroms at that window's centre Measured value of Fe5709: 1.0 angstroms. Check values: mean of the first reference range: 4.26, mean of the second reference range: 4.48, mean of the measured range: 4.2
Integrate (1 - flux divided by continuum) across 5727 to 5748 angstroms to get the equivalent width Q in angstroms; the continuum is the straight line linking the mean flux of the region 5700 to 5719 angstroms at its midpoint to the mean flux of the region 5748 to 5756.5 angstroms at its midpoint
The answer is -0.54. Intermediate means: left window 4.15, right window 4.44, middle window 4.45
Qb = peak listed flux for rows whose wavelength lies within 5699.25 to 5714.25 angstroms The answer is 4.321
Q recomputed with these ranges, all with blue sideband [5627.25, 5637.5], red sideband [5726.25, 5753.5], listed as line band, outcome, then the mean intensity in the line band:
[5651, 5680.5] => 0.28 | 4.24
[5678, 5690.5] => 0.31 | 4.22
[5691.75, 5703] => 0.15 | 4.3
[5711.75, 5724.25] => 0.03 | 4.39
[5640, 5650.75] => 0.30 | 4.12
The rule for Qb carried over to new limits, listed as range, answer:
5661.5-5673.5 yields 4.508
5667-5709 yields 4.588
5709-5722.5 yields 4.775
